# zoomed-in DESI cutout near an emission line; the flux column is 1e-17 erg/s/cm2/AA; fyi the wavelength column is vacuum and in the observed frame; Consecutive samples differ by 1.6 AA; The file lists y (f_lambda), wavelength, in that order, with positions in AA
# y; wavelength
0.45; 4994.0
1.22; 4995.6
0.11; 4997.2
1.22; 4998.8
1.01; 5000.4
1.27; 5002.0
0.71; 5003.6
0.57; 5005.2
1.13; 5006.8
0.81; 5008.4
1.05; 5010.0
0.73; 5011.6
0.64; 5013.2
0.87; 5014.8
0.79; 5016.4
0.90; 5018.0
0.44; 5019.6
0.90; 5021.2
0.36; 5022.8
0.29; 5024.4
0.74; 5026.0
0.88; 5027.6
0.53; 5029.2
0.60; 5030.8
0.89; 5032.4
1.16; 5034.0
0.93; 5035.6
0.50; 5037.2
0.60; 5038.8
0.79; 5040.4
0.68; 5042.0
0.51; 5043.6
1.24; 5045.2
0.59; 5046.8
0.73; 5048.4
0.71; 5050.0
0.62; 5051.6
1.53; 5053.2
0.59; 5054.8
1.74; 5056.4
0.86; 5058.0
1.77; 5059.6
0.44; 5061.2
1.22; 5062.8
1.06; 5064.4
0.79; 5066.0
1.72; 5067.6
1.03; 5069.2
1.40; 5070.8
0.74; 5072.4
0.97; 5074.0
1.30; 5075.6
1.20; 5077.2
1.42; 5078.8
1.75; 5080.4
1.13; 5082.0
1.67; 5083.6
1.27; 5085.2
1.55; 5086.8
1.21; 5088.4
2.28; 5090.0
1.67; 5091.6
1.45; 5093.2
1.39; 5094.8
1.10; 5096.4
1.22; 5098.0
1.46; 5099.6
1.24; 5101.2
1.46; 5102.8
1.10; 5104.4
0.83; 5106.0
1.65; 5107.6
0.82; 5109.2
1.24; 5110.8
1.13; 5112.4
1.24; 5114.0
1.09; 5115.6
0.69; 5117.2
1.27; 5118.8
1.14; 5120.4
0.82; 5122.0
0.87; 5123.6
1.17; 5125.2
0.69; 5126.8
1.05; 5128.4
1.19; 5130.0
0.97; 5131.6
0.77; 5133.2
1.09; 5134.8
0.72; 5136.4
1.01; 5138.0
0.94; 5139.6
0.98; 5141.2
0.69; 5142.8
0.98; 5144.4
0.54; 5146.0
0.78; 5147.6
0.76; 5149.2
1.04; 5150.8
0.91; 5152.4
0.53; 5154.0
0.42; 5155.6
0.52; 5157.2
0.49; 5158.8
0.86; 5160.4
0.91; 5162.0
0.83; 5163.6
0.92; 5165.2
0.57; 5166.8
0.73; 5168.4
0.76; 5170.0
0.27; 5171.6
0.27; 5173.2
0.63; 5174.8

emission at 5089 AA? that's Mg II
